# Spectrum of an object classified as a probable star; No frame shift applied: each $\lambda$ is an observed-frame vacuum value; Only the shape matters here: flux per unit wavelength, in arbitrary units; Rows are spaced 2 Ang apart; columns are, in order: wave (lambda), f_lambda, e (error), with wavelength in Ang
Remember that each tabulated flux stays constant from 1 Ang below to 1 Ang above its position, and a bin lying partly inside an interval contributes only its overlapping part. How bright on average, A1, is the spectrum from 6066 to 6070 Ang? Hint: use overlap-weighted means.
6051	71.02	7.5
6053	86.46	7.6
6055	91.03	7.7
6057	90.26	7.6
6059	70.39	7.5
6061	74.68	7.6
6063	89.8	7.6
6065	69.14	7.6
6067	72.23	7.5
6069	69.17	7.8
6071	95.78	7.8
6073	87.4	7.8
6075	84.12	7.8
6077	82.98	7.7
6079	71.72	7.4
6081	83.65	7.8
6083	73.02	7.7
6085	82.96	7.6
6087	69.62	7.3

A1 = 70.7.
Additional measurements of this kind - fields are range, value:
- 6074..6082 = 80.6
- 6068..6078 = 83.9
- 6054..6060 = 83.9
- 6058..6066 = 76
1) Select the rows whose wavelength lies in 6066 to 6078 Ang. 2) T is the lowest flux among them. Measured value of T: 69.17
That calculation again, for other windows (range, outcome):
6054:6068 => 69.14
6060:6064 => 74.68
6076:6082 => 71.72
